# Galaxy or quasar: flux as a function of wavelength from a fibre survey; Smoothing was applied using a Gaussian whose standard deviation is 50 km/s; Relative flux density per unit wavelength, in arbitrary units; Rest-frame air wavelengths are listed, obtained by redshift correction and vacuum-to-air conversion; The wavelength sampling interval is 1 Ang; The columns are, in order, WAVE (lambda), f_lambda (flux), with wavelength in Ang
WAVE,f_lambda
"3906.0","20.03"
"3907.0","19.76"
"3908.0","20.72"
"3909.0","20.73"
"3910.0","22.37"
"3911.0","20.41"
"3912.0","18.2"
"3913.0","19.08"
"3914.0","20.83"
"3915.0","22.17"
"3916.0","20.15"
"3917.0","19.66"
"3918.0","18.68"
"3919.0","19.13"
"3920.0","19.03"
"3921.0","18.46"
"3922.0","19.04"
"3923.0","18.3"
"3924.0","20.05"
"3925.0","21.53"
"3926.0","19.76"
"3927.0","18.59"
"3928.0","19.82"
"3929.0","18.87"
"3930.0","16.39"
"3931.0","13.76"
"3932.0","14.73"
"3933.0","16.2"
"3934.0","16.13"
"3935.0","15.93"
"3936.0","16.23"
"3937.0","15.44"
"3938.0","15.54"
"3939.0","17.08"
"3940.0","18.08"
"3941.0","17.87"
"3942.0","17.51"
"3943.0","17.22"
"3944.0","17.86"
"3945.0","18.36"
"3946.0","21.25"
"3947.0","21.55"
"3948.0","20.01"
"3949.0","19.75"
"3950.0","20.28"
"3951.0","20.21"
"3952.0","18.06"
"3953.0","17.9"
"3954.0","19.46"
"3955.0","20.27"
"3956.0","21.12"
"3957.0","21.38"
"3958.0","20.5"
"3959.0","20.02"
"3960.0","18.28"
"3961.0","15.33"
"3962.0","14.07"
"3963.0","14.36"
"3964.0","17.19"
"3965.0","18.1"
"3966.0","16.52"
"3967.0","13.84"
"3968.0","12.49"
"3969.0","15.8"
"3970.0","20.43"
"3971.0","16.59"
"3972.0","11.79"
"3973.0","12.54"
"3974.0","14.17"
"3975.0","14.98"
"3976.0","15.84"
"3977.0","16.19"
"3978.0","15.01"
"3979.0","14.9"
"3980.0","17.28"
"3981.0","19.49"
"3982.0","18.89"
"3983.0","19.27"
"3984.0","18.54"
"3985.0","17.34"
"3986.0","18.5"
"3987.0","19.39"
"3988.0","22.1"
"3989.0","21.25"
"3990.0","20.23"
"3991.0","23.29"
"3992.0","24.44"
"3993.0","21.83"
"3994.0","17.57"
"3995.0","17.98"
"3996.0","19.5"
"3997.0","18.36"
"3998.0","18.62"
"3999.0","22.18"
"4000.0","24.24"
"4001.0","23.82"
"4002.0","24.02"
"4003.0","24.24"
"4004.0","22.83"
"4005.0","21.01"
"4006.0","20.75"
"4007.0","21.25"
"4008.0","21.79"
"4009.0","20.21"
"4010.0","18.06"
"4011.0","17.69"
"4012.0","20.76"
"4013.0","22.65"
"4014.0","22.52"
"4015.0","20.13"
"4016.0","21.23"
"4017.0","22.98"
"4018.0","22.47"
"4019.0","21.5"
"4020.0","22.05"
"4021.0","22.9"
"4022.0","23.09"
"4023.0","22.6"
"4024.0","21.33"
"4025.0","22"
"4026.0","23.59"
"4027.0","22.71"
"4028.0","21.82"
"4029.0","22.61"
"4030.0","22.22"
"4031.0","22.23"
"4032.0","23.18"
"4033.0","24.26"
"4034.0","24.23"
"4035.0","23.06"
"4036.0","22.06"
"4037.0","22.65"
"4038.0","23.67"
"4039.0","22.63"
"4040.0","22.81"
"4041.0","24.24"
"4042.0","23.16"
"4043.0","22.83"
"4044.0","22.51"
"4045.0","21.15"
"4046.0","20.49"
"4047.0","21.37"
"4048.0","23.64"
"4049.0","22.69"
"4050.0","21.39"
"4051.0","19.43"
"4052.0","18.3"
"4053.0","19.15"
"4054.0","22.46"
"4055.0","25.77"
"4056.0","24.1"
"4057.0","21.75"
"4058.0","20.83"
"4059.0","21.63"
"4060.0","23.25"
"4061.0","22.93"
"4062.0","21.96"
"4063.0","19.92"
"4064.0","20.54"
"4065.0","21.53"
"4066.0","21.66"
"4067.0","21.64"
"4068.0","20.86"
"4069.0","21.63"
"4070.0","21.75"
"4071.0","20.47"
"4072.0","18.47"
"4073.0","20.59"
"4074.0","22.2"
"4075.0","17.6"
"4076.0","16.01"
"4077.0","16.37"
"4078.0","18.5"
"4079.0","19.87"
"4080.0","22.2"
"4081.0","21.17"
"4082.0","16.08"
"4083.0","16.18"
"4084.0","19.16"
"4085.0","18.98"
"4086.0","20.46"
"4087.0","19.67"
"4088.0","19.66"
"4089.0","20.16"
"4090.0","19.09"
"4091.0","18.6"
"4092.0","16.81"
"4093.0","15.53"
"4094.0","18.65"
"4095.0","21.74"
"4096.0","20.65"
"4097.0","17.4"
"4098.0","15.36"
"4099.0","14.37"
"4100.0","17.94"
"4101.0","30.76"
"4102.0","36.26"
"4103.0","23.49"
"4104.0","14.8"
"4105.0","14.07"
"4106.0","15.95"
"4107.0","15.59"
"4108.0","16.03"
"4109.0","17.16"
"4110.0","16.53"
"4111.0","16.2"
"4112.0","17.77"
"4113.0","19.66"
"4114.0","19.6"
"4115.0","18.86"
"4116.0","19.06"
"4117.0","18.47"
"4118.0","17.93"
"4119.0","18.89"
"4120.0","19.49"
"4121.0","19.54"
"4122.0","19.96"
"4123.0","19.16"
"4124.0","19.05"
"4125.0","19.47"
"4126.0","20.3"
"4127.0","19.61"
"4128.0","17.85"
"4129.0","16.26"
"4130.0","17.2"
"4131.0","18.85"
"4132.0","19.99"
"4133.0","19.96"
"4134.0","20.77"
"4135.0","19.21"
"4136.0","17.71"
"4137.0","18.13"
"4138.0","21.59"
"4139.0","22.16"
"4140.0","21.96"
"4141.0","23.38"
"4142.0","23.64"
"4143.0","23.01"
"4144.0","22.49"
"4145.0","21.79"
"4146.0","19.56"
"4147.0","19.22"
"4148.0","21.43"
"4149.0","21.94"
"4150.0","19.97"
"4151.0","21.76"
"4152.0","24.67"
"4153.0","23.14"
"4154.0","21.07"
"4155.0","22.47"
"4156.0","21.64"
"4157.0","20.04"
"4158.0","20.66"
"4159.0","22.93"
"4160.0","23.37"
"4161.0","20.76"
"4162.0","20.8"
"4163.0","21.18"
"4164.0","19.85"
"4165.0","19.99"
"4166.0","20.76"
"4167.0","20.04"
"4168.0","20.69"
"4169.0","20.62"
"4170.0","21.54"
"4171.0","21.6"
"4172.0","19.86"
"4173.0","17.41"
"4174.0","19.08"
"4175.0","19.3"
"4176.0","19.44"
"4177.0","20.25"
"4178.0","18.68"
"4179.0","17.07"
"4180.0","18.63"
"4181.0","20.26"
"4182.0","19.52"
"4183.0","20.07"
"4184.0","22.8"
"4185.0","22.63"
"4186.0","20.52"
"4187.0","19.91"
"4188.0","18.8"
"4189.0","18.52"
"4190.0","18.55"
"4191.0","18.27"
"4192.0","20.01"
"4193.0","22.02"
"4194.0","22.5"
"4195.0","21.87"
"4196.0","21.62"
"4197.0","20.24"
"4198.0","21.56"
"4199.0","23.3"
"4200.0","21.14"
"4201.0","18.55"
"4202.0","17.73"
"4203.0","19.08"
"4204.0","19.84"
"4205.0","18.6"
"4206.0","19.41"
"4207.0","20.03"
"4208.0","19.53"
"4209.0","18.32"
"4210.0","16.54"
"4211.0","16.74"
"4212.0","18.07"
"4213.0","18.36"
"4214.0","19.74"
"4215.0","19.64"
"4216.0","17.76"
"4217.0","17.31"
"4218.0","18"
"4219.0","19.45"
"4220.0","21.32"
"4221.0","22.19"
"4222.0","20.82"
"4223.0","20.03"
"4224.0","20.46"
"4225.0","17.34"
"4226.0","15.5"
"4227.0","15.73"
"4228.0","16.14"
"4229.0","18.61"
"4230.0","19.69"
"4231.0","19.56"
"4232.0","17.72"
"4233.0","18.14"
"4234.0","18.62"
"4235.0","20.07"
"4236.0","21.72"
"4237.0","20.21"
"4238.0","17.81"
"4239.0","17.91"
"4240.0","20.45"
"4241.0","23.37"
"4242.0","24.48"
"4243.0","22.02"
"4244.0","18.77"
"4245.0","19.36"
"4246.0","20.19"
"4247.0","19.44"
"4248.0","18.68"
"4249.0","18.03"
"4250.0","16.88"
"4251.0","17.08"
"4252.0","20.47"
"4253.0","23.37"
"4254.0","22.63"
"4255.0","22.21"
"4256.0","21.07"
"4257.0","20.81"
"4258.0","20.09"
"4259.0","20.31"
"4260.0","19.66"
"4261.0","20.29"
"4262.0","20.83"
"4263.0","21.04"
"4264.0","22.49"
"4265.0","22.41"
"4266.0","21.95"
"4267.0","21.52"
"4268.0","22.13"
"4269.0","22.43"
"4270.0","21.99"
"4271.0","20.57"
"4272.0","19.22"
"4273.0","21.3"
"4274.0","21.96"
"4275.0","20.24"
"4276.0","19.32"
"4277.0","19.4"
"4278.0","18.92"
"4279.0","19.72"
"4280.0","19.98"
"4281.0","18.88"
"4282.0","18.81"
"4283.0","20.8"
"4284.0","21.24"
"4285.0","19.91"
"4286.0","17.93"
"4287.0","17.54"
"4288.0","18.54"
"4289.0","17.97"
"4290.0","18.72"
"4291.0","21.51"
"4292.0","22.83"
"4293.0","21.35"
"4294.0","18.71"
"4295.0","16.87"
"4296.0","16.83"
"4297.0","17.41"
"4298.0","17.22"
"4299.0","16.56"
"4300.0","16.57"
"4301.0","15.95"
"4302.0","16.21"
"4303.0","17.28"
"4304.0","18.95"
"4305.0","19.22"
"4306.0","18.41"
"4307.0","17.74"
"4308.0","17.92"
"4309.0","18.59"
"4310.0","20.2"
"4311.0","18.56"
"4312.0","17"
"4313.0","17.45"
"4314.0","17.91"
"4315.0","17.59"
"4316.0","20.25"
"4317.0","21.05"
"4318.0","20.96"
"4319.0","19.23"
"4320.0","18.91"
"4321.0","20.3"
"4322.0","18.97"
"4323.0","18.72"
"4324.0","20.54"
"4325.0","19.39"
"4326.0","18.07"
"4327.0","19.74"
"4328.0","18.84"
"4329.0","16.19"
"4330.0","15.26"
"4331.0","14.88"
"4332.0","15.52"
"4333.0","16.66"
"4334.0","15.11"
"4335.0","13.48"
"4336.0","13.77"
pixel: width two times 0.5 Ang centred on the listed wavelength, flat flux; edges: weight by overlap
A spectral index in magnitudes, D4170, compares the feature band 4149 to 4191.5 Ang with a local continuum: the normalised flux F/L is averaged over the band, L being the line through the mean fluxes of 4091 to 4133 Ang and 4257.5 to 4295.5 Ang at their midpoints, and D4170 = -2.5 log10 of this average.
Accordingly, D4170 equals -0.06 mag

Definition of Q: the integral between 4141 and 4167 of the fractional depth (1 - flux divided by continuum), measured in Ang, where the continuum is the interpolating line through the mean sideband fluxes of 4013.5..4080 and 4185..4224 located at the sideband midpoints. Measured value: -1.5 Ang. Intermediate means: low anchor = 21.7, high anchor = 19.7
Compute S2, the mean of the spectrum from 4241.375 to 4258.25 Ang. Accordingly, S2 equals 20.4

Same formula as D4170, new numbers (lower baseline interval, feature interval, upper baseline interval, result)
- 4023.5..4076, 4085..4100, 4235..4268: 0.172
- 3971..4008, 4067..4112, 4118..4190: 0.044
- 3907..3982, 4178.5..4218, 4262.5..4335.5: -0.053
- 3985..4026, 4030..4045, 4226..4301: -0.093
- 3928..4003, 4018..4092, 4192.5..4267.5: -0.139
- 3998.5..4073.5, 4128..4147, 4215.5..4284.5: 0.037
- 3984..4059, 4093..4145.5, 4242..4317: 0.076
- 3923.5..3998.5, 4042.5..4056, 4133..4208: -0.141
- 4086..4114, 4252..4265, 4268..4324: -0.117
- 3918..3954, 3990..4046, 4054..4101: -0.145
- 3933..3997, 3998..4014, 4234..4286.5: -0.183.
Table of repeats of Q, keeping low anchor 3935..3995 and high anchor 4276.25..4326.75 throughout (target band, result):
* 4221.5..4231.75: 0.13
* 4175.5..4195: -1.54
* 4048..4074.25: -4.69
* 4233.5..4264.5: -2.77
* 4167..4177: -0.81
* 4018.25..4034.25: -3.98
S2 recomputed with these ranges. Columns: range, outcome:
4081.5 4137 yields 18.9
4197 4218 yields 19.1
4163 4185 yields 20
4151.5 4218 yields 20.1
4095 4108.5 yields 19.5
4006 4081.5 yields 21.6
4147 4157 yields 21.8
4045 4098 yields 20.2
